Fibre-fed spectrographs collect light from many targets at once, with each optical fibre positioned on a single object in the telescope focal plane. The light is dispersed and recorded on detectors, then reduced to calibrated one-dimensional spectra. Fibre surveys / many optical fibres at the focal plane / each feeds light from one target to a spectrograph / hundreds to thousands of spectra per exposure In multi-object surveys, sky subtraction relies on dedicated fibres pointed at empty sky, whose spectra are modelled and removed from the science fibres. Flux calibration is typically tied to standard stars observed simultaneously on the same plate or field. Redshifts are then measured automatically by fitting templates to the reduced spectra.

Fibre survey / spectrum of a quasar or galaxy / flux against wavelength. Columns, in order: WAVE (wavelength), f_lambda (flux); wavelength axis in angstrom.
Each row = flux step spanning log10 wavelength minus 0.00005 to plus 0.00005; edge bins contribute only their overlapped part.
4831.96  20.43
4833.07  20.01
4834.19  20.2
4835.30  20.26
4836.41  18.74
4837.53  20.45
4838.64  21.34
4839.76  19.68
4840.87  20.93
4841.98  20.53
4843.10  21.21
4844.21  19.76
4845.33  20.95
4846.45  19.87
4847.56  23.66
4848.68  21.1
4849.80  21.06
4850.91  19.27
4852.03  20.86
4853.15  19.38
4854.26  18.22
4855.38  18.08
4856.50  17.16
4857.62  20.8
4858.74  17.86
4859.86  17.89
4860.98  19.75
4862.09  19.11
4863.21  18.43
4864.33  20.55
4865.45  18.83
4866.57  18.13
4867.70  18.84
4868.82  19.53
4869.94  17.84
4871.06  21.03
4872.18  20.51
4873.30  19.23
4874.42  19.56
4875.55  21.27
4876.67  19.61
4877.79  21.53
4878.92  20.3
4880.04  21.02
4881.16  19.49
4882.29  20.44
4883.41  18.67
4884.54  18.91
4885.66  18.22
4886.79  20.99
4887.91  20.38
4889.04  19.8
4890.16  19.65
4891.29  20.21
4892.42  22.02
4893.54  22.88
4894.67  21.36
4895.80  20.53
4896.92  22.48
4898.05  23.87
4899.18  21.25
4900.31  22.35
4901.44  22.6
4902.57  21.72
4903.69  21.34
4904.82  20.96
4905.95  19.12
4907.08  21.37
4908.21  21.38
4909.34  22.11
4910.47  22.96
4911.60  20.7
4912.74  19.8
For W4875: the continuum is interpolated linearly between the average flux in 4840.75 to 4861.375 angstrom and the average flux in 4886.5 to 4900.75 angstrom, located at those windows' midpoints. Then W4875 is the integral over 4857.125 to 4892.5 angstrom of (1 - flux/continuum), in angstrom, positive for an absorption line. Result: 1.8 angstrom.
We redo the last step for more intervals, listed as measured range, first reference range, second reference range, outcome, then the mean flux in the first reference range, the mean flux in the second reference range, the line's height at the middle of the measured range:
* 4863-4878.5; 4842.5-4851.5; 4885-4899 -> 0.9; 20.8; 21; 20.9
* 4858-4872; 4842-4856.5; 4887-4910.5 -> 1.0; 20.2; 21.4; 20.6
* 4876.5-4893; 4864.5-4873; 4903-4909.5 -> -0.1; 19.3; 21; 20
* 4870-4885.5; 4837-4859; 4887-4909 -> 0.6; 20.1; 21.3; 20.9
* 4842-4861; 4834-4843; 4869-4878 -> 0.3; 20.3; 20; 20.2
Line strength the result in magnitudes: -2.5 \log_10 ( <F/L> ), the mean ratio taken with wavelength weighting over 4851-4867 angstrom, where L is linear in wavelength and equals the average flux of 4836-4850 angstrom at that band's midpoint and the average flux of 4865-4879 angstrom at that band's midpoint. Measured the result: 0.07 mag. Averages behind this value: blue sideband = 20.7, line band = 19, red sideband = 19.7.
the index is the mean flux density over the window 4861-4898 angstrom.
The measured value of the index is 20.1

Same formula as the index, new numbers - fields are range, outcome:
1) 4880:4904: 20.9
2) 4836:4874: 19.7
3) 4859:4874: 19.2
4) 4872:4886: 19.9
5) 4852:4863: 18.8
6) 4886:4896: 20.8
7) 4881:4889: 19.6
